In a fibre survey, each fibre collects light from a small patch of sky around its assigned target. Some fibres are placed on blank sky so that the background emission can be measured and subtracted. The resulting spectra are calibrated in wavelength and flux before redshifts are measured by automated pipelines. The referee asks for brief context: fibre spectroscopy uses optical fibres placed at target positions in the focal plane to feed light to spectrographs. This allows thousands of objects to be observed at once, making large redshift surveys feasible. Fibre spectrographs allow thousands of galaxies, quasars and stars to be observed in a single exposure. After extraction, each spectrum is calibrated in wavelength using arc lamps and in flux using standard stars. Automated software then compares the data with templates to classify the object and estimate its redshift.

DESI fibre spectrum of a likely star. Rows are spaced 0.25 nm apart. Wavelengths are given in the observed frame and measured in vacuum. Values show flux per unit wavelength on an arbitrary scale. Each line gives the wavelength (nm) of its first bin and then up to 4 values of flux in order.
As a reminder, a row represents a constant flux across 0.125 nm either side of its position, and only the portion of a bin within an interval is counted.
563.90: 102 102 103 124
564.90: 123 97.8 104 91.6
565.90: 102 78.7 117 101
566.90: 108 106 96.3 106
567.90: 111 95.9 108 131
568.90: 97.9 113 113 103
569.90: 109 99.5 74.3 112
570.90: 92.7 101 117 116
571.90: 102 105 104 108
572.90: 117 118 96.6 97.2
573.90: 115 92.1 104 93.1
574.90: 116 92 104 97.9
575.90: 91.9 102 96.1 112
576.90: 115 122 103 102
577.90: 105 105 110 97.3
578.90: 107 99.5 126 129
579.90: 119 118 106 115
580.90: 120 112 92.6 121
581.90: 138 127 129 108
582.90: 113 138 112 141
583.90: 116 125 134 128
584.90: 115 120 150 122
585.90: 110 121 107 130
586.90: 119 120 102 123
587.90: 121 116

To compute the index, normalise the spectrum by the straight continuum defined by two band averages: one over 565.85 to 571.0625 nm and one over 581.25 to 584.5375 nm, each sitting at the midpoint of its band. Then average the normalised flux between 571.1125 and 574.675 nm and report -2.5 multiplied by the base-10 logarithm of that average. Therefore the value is 0.03 mag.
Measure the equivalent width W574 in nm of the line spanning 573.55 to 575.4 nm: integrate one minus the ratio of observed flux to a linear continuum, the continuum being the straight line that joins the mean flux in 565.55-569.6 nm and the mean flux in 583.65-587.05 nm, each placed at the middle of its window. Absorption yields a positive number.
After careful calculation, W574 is 0.17 nm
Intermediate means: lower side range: 105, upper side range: 123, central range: 102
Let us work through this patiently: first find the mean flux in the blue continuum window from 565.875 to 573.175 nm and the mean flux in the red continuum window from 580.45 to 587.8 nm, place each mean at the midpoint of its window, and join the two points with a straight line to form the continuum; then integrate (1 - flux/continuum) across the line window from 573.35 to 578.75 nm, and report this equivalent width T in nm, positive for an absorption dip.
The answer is 0.43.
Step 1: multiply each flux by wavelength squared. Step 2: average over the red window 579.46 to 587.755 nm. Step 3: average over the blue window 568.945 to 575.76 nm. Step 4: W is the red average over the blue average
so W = 1.21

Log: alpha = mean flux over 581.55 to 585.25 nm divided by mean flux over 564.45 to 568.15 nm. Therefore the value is 1.2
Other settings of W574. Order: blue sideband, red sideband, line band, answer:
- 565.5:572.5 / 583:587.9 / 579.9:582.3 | 0.02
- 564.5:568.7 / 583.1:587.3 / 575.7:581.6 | 0.42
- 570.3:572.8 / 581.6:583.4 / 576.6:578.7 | 0.12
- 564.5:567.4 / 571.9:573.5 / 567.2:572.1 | 0.05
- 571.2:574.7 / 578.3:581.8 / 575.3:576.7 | 0.12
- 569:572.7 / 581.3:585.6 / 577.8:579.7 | 0.13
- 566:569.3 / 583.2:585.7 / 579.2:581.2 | 0.06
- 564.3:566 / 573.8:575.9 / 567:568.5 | 0.02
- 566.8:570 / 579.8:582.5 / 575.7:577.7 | 0.16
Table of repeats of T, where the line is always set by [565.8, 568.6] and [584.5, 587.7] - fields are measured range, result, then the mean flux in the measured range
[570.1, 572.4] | 0.10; 102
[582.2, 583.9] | -0.08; 123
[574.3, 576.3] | 0.19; 100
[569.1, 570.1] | -0.03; 108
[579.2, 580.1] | -0.06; 122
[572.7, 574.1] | 0.02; 108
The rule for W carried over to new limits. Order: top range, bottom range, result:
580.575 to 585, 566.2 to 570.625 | 1.22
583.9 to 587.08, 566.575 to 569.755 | 1.22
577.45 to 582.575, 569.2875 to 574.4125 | 1.12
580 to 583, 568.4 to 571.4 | 1.16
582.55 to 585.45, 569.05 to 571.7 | 1.25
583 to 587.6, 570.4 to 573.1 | 1.21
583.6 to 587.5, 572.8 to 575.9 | 1.23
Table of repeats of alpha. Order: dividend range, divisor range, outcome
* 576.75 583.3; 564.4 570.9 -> 1.09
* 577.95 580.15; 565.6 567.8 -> 1.10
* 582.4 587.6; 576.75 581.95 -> 1.09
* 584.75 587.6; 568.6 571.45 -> 1.15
